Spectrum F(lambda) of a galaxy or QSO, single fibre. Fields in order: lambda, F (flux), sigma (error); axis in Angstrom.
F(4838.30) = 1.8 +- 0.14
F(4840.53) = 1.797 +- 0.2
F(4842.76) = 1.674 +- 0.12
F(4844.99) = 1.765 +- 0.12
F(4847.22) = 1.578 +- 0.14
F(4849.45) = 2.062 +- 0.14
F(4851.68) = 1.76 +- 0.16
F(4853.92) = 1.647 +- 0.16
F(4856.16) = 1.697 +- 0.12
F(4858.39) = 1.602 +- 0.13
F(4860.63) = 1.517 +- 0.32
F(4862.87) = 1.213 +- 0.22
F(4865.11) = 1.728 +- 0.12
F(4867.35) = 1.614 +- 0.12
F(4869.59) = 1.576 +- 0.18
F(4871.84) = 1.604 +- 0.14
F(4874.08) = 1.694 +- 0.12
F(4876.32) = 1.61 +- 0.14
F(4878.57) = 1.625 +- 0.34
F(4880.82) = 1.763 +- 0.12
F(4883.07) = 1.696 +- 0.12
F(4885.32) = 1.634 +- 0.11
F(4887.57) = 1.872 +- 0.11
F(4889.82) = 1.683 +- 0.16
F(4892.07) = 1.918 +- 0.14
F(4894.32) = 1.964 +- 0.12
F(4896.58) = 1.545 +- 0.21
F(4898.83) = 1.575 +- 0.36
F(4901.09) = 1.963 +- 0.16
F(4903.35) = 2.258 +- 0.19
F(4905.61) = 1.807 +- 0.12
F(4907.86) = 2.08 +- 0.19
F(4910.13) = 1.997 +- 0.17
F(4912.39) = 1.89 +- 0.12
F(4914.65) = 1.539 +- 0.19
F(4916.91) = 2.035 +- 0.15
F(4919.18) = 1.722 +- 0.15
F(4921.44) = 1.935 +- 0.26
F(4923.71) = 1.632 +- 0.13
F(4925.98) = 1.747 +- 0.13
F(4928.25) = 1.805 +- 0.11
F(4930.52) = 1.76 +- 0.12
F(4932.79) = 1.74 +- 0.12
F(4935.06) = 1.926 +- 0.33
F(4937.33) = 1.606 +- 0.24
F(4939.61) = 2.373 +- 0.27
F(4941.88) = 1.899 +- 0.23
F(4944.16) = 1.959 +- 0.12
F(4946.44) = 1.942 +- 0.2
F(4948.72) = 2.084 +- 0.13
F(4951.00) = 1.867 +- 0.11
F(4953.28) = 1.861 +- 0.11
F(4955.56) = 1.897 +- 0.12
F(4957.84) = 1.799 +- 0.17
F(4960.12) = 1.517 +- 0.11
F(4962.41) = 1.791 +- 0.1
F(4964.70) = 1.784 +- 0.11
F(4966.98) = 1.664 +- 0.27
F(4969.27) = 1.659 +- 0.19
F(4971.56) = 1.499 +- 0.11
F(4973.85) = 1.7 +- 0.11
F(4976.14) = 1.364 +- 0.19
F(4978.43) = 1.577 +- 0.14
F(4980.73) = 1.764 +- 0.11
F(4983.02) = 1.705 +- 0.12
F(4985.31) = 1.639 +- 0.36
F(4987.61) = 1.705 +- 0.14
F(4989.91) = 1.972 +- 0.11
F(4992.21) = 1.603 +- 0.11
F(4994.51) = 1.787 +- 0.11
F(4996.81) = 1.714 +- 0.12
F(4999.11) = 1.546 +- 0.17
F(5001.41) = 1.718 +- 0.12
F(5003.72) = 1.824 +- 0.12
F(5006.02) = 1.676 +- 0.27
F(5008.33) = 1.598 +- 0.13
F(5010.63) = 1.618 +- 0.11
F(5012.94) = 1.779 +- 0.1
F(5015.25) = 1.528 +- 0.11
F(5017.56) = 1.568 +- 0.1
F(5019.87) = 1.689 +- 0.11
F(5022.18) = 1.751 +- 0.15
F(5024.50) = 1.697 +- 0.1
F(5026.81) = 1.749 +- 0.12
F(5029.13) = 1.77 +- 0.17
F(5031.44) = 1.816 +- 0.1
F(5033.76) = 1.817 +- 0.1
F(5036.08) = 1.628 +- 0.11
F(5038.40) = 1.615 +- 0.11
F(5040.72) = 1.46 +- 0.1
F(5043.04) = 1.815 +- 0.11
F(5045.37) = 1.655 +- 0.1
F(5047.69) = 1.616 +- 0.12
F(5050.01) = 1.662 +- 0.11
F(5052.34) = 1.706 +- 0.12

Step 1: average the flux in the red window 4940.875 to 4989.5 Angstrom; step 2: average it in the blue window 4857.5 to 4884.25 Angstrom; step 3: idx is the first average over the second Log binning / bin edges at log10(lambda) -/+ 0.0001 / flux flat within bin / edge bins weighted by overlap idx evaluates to 1.09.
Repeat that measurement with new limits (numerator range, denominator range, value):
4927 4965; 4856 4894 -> 1.12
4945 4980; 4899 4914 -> 0.89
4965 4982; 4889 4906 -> 0.88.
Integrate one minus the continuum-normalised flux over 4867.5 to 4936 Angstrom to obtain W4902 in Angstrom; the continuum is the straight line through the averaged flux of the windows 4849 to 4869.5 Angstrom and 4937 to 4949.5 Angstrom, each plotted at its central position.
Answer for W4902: 1.2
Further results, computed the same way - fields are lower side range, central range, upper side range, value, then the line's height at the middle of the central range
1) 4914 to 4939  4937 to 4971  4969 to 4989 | -2.9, 1.7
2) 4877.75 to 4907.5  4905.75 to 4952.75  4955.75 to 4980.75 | -4.0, 1.73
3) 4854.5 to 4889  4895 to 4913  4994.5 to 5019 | -2.8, 1.64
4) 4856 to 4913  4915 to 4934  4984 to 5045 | -0.7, 1.72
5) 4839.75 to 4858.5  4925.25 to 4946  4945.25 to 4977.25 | -1.5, 1.74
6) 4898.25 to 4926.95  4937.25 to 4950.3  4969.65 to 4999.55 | -1.7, 1.78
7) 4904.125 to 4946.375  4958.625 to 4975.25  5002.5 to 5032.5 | 1.2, 1.79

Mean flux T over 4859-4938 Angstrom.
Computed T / 1.75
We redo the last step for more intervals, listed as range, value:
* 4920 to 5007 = 1.76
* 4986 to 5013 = 1.71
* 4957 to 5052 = 1.68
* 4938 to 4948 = 2.02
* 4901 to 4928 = 1.88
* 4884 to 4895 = 1.81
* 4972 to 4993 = 1.67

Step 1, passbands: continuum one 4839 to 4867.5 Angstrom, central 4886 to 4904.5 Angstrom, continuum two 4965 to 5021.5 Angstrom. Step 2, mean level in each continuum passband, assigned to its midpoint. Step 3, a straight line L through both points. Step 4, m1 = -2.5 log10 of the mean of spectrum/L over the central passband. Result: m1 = -0.11 mag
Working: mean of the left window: 1.67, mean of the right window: 1.67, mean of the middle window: 1.84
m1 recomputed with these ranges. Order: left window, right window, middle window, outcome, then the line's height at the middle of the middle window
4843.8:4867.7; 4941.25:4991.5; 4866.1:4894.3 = -0.02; 1.68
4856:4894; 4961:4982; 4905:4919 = -0.14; 1.65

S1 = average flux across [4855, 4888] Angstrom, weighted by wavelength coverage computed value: 1.62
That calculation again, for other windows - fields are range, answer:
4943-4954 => 1.94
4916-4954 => 1.88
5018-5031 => 1.73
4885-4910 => 1.86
